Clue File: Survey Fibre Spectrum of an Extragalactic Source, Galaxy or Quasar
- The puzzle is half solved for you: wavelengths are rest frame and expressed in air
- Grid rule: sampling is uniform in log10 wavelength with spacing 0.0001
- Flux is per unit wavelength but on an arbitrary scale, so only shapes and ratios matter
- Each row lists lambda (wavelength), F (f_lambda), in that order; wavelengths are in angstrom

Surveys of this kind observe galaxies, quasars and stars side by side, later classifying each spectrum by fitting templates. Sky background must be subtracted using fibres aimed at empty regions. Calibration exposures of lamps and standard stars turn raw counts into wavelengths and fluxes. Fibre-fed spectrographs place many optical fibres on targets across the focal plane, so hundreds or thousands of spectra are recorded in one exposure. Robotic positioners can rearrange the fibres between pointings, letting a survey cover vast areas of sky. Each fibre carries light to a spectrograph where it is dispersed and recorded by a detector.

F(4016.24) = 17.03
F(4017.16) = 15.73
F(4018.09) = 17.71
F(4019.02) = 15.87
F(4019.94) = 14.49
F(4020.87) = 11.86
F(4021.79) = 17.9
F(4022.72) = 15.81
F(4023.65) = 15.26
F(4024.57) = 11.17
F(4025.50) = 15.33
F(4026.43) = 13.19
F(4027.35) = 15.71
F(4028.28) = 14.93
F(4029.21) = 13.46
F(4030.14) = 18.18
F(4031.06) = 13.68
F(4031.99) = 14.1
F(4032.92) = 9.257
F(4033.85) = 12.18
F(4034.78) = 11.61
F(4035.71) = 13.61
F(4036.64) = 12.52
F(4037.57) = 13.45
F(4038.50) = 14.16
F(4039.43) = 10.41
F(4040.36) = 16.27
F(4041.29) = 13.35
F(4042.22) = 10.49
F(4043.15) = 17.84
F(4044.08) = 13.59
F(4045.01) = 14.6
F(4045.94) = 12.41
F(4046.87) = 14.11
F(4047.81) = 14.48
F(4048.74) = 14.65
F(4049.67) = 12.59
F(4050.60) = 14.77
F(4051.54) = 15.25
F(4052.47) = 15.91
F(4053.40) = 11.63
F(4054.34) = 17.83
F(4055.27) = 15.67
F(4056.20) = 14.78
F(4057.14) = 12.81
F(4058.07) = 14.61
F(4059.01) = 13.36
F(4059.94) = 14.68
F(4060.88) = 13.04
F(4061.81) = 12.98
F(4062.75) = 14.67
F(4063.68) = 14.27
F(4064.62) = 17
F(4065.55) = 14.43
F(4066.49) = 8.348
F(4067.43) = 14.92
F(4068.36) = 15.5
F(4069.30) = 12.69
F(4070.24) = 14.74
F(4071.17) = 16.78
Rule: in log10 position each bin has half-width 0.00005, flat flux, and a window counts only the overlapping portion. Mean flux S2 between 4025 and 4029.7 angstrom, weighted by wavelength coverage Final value 14.5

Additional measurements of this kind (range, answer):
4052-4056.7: 15.2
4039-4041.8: 13.3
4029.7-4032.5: 15.2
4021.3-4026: 15.1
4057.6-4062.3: 13.7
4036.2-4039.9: 12.6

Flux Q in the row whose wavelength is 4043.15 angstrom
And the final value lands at 17.84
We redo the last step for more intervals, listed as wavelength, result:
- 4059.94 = 14.68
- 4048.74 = 14.65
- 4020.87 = 11.86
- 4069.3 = 12.69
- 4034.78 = 11.61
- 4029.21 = 13.46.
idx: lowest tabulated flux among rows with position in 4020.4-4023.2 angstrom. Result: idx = 11.86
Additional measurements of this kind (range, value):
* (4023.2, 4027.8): 11.17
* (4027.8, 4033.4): 9.257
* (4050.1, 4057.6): 11.63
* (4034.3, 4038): 11.61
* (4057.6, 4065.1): 12.98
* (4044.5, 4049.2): 12.41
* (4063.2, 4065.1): 14.27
